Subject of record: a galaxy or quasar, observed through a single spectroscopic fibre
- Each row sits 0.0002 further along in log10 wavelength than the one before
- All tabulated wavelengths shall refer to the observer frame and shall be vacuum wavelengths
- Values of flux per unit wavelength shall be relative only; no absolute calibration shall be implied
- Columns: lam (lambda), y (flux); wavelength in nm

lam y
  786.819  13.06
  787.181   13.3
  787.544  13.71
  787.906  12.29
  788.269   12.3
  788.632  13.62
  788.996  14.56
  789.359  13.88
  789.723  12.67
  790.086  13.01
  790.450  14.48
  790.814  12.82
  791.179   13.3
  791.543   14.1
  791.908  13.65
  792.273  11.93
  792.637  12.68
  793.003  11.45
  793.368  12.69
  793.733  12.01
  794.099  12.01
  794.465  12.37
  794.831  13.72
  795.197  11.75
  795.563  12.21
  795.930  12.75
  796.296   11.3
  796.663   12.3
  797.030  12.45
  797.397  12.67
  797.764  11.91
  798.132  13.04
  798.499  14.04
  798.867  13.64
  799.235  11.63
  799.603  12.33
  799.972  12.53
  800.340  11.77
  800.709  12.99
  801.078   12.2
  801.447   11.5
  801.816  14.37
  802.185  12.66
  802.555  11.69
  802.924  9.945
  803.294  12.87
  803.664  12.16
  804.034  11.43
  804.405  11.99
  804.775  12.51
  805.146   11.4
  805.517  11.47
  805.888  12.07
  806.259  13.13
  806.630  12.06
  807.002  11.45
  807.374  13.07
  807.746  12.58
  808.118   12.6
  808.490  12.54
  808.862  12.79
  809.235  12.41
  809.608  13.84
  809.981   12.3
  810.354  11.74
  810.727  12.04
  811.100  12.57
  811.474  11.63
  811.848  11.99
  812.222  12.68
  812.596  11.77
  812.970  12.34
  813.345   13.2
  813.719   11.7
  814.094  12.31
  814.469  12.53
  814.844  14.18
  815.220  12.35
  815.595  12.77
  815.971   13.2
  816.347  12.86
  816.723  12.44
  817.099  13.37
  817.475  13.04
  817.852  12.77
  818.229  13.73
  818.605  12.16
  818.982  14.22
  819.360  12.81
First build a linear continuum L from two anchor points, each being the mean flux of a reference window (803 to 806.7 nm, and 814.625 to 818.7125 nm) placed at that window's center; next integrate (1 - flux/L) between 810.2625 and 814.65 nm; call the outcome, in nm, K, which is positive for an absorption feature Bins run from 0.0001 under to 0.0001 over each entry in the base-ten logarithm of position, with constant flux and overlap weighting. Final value 0.15 nm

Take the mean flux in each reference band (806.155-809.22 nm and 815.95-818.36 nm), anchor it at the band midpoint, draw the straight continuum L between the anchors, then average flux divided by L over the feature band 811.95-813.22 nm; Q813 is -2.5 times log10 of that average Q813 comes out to 0.04 mag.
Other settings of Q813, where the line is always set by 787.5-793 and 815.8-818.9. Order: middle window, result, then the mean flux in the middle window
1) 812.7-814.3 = 0.06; 12.4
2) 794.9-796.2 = 0.07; 12.3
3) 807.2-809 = 0.03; 12.7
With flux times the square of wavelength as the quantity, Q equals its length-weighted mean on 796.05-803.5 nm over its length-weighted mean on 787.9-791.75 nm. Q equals 0.95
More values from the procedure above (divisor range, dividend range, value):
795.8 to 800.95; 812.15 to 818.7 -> 1.06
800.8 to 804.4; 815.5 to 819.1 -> 1.12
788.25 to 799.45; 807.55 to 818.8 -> 1.03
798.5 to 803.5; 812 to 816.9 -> 1.06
